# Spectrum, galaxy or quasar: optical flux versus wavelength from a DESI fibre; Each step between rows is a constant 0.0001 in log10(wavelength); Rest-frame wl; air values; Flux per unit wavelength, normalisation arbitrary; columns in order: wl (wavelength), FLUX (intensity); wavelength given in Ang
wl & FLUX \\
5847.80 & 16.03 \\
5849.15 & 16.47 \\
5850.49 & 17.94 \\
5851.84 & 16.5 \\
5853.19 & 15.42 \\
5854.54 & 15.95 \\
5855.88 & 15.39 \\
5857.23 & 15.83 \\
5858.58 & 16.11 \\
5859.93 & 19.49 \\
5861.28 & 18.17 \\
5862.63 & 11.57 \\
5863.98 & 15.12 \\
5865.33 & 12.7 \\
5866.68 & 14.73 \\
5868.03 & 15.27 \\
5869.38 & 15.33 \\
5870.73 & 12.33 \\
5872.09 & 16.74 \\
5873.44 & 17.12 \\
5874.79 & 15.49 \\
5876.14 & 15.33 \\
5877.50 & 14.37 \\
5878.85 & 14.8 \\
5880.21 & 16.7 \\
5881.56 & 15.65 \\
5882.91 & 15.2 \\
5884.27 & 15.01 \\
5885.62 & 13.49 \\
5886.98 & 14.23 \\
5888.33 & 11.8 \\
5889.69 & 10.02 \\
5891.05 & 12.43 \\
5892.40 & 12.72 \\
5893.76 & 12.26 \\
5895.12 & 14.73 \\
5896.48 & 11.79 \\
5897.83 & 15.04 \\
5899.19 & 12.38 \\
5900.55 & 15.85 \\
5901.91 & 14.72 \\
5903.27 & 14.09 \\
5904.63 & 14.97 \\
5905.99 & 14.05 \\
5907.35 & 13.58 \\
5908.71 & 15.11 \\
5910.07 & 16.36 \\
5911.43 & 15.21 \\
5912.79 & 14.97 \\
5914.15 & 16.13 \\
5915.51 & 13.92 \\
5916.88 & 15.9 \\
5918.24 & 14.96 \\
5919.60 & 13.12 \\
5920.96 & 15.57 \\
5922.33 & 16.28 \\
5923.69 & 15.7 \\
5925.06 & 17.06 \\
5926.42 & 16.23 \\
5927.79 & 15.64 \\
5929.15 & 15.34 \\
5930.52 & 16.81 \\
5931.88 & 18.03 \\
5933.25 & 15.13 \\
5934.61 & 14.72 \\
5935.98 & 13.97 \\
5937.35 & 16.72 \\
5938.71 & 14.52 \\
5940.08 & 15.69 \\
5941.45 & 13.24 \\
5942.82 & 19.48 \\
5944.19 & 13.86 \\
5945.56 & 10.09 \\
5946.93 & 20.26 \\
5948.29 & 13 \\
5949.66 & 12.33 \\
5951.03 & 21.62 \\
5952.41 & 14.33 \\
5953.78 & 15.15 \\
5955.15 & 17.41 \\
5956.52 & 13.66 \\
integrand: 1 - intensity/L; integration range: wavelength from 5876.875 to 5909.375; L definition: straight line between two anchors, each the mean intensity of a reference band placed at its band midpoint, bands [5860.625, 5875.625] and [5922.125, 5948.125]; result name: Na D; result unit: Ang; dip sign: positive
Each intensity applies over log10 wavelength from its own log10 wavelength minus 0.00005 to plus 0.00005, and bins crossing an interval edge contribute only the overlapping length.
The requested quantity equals 2.71 Ang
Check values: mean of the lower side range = 15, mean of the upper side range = 15.7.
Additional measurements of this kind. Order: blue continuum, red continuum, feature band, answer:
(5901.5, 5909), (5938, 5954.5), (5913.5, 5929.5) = -0.8 Ang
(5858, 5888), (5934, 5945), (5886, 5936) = 1.9 Ang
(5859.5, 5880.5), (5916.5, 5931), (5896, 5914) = 1.1 Ang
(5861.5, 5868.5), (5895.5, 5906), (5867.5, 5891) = -0.8 Ang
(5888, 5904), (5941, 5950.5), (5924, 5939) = -1.6 Ang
